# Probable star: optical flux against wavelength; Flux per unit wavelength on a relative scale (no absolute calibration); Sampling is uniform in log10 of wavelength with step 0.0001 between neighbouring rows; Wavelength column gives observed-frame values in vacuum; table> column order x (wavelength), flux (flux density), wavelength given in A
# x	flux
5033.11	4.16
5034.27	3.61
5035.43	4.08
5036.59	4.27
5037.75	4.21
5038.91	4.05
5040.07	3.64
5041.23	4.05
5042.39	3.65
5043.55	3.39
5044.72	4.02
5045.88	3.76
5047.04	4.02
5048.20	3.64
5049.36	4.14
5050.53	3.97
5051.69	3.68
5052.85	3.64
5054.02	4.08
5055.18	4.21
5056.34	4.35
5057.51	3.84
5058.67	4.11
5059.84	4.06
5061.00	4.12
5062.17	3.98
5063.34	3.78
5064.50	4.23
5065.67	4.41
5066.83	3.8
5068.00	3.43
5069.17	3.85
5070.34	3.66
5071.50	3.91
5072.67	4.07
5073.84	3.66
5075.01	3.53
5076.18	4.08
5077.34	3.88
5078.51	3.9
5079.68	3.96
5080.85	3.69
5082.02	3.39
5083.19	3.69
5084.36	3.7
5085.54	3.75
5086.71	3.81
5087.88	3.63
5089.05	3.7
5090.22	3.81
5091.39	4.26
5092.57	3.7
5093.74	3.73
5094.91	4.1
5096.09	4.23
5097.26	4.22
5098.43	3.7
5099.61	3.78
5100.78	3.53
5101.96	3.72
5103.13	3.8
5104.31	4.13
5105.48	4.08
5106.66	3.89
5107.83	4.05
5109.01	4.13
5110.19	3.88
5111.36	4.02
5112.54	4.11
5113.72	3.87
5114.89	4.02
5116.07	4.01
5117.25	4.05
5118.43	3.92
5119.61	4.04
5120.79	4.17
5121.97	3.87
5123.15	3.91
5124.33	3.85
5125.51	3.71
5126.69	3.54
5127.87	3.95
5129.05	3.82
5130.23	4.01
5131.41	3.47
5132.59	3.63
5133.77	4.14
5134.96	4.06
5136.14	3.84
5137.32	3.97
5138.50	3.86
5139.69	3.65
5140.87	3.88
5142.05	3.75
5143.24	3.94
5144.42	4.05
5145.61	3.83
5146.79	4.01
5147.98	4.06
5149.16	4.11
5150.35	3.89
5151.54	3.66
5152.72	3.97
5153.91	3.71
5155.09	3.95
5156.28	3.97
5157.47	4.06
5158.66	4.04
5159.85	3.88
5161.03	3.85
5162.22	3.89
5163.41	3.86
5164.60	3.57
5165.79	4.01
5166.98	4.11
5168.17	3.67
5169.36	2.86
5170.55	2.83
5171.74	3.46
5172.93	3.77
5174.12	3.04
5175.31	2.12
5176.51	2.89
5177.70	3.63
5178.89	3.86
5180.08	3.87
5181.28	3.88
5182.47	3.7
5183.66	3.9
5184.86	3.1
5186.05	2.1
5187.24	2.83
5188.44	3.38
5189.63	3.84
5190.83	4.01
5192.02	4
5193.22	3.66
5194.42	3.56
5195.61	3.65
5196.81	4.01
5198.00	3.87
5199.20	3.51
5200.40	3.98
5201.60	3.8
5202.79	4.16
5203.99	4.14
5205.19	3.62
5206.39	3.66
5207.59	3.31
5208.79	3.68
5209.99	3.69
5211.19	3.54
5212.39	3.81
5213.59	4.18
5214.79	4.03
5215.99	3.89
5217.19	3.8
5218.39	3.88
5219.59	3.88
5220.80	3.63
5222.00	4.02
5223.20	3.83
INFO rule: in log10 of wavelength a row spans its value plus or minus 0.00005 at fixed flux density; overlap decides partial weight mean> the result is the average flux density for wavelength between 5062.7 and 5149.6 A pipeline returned 3.88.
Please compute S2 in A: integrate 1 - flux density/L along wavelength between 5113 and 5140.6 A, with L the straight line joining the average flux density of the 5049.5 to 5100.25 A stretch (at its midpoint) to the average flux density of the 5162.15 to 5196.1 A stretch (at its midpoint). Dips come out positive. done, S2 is -1.5 A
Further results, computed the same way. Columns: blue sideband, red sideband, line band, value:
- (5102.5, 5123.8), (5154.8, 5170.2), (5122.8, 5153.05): 0.3 A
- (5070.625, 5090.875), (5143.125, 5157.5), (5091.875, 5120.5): -0.9 A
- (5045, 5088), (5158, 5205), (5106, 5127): -1.1 A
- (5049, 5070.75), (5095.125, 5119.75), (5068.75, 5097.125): 1.0 A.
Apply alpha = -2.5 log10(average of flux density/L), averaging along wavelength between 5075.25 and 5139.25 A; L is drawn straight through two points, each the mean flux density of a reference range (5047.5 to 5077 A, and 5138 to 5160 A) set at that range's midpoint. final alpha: 0.01 mag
